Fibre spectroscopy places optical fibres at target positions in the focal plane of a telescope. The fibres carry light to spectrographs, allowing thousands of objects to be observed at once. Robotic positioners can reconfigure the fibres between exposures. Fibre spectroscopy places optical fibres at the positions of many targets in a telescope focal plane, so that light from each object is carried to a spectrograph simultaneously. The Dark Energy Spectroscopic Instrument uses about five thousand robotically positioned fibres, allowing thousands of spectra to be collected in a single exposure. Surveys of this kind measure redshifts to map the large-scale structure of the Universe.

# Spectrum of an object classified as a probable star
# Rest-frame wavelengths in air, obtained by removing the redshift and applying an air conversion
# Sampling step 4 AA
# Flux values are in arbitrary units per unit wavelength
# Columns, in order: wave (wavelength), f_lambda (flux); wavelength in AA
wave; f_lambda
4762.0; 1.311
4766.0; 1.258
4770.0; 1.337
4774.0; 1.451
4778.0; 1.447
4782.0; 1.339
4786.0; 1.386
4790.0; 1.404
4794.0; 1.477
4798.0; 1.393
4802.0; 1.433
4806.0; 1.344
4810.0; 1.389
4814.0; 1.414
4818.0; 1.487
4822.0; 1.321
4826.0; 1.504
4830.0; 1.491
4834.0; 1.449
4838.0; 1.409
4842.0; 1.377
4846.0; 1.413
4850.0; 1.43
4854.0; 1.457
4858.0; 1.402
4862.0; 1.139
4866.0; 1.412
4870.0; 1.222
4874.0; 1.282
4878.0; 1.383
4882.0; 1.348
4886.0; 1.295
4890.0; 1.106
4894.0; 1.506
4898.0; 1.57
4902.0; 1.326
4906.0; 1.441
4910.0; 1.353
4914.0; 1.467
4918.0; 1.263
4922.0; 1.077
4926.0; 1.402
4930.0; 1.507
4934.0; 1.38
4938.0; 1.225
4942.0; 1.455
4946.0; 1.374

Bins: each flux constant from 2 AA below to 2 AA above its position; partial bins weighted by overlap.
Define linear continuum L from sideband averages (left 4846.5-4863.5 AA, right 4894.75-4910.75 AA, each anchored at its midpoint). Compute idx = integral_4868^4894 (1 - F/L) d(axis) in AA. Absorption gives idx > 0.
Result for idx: 2.1 AA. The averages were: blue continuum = 1.37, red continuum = 1.43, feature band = 1.29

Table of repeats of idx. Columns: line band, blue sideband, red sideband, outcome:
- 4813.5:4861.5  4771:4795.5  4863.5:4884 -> -2.1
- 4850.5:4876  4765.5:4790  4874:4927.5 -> 0.6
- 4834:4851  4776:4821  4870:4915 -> -0.3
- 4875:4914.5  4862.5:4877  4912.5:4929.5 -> -2.1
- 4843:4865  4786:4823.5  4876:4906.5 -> 0.2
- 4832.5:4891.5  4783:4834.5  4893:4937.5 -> 2.5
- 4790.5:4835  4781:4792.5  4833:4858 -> -0.8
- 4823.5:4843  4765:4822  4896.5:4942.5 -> -0.8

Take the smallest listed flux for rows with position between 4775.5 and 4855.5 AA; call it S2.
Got 1.321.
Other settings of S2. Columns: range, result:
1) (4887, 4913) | 1.106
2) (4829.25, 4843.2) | 1.377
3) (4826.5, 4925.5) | 1.077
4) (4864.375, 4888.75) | 1.222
